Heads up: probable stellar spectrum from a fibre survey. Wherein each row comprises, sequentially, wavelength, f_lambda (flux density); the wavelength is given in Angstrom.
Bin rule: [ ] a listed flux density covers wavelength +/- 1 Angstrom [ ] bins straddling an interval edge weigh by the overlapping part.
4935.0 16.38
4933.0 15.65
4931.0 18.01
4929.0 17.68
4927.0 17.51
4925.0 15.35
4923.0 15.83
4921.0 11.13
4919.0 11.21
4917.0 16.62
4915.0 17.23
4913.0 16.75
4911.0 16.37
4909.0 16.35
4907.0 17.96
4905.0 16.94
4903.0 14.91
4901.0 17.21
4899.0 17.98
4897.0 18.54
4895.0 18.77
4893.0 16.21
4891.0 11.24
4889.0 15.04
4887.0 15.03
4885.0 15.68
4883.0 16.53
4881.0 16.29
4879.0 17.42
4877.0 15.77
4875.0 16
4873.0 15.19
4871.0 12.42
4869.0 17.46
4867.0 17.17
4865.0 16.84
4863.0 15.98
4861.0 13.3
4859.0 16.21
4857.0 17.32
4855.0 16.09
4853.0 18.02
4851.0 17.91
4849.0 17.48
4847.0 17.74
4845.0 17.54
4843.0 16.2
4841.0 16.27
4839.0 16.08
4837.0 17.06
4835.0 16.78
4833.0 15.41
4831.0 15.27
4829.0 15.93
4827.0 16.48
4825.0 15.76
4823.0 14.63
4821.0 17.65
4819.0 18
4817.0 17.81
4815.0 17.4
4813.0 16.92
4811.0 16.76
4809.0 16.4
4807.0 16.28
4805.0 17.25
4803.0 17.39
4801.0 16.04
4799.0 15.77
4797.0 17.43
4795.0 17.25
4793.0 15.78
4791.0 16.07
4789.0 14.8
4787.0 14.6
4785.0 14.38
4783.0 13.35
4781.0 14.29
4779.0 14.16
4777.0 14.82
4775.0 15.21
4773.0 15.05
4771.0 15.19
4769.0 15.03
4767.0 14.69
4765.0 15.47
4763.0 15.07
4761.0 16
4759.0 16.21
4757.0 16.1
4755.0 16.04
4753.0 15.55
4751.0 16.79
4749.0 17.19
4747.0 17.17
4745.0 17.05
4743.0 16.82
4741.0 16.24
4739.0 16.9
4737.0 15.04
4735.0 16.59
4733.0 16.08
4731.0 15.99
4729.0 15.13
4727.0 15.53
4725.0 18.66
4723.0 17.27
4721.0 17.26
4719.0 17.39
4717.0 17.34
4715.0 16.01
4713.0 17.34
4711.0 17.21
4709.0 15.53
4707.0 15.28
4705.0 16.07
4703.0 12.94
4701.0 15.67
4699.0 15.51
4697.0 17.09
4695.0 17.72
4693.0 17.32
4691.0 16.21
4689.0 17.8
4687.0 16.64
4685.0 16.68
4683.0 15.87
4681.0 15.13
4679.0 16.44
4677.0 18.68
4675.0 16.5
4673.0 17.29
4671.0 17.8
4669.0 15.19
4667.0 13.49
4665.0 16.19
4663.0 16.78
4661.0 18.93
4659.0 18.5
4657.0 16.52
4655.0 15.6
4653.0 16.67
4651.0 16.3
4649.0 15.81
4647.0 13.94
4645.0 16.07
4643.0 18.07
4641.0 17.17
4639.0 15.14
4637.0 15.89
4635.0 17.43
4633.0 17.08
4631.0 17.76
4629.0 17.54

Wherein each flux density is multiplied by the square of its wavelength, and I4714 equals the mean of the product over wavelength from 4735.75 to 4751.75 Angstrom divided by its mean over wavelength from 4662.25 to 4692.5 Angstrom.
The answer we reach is 1.0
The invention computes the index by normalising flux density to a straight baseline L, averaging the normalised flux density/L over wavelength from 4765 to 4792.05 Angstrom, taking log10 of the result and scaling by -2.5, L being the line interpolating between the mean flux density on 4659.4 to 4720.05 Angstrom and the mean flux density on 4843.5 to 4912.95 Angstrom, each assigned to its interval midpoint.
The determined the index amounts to 0.116 mag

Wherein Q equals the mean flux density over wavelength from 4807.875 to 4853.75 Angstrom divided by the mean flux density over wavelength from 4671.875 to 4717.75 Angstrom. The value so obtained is 1.02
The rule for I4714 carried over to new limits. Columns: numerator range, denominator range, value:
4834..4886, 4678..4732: 1.07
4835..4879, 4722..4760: 1.05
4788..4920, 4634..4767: 1.06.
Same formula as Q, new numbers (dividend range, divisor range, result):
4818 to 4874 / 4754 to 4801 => 1.07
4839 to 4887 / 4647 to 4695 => 0.99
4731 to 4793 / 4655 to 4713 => 0.95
